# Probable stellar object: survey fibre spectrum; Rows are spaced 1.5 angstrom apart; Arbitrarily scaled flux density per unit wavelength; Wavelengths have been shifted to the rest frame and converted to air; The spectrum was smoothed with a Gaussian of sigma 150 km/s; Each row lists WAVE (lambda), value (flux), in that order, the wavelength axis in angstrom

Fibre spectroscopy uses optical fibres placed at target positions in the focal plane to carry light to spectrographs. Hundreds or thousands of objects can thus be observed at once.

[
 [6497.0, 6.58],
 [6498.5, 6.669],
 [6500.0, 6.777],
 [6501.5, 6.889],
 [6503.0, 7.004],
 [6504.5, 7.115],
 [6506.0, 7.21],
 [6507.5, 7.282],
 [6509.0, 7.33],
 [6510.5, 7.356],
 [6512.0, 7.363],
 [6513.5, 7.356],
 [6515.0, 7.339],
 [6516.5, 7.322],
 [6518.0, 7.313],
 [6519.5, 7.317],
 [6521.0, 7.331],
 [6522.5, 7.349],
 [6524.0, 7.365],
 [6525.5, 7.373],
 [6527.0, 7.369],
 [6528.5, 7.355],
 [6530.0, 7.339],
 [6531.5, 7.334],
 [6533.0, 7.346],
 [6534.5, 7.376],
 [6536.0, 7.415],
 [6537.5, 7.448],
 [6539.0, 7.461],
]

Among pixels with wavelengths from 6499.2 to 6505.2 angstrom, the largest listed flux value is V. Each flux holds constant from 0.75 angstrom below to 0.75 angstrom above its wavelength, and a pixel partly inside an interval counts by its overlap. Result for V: 7.115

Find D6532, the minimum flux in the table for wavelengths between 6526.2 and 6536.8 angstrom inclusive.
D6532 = 7.334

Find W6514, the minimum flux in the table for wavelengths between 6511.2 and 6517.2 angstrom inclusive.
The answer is 7.322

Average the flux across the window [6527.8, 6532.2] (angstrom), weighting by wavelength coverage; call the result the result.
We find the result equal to 7.34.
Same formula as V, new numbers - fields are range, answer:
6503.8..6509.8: 7.33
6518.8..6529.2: 7.373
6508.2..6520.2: 7.363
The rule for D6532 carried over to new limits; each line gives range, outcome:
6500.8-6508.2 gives 6.889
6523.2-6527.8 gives 7.365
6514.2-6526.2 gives 7.313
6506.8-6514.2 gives 7.282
